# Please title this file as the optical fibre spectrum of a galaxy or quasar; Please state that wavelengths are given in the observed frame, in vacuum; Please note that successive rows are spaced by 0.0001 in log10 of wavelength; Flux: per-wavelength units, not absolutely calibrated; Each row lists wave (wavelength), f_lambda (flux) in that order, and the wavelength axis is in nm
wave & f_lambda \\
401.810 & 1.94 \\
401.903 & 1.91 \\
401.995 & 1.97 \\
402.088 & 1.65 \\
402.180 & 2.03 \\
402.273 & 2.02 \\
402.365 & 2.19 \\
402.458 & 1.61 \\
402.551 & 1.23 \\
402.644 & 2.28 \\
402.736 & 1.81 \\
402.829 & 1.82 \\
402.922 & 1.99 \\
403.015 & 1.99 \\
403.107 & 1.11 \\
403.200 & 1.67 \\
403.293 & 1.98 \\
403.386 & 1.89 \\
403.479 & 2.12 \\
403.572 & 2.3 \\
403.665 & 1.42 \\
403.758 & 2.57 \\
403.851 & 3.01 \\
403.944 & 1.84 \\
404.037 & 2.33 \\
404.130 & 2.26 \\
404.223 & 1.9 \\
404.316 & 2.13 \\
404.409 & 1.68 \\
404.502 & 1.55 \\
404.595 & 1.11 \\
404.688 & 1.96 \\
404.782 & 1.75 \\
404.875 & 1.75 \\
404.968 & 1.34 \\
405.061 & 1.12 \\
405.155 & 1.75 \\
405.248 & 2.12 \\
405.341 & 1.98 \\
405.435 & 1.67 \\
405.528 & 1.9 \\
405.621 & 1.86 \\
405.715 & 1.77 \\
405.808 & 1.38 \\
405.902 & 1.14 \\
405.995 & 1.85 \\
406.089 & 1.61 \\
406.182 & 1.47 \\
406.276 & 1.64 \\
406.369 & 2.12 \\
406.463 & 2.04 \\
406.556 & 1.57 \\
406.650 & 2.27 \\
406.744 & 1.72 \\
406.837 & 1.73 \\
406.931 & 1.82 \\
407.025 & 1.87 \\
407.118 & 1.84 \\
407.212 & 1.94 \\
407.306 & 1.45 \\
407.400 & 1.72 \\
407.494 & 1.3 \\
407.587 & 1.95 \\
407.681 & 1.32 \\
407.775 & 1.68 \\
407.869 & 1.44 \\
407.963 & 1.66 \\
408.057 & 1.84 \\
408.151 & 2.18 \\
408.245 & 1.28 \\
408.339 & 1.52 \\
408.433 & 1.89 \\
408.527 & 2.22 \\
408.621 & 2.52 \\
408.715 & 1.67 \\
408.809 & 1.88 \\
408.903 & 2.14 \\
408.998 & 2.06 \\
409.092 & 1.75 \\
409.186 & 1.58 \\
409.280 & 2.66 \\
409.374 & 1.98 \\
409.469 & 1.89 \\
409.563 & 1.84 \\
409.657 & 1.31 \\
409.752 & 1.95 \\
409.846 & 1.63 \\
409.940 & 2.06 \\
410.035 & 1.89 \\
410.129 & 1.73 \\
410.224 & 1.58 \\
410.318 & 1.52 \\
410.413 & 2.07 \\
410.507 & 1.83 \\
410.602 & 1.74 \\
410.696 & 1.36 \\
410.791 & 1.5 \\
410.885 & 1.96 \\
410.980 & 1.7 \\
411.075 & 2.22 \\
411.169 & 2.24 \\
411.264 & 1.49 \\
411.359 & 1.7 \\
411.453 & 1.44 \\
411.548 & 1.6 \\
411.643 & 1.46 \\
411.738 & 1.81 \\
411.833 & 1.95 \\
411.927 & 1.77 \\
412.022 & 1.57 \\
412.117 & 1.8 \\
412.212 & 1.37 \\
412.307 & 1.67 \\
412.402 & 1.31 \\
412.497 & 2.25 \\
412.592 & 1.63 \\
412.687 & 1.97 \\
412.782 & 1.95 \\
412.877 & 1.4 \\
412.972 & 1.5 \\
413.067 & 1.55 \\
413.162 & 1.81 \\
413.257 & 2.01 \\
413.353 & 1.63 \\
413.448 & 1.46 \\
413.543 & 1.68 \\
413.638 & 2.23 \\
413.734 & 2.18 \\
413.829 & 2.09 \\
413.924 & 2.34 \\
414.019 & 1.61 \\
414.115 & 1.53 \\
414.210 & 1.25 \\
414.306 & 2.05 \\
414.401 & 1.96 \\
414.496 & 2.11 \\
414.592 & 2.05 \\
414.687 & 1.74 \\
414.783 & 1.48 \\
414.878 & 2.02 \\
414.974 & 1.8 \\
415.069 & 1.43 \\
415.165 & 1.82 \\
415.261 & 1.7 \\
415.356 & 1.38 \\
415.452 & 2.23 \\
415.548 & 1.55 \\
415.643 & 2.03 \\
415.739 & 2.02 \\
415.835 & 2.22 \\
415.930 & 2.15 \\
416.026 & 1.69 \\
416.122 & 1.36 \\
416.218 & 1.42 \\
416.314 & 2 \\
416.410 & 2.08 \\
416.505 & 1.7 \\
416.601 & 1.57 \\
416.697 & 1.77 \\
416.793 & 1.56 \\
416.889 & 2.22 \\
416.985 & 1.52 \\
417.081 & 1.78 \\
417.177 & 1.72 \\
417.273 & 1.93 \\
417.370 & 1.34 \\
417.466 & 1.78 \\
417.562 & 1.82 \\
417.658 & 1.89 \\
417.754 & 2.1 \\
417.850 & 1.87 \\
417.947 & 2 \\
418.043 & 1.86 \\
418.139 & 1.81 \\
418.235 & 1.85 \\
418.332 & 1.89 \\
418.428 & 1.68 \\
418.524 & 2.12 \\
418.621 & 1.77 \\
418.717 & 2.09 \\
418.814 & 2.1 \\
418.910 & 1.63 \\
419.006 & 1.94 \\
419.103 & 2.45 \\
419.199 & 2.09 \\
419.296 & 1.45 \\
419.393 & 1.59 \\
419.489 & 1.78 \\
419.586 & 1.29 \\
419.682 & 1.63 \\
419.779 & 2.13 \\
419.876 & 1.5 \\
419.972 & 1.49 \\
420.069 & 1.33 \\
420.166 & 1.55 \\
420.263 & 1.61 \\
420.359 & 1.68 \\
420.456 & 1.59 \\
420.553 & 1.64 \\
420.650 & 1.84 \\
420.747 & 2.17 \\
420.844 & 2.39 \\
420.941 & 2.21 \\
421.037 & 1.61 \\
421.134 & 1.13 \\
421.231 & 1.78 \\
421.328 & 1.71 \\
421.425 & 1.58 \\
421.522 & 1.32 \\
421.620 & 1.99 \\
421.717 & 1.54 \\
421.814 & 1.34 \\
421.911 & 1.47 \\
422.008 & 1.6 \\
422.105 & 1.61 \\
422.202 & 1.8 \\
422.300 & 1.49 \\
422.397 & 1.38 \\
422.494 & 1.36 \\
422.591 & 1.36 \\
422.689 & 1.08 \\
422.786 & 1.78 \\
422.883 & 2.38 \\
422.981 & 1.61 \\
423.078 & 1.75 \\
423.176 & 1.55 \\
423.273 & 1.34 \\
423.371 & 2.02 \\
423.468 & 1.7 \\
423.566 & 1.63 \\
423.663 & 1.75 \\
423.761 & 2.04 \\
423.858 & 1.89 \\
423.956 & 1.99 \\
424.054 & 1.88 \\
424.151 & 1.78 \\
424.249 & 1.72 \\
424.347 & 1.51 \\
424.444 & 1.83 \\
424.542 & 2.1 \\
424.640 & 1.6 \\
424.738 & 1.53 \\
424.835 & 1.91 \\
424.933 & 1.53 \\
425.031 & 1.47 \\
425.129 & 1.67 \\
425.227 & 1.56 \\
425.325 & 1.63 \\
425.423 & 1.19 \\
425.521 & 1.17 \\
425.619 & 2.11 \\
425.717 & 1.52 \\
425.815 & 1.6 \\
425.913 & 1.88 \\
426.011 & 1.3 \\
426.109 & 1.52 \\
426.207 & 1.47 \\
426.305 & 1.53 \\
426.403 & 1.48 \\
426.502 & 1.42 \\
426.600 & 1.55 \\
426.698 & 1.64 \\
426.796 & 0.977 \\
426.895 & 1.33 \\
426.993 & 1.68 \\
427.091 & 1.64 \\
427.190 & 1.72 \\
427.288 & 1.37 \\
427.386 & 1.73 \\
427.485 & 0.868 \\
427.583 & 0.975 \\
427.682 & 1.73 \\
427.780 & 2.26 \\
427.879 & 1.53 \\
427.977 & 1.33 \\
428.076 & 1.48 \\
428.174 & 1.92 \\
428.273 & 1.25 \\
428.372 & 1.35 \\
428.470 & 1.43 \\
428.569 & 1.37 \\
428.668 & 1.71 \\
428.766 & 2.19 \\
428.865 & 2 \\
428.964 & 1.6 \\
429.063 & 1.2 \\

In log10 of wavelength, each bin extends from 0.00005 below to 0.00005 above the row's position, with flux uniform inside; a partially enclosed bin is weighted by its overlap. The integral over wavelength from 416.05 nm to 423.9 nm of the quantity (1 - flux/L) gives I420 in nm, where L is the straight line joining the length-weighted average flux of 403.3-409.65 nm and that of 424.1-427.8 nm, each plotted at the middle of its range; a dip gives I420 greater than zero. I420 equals -0.42 nm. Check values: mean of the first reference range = 1.83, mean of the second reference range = 1.56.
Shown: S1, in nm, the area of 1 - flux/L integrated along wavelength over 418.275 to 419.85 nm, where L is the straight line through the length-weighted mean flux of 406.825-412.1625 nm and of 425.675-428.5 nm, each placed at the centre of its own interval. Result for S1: -0.21 nm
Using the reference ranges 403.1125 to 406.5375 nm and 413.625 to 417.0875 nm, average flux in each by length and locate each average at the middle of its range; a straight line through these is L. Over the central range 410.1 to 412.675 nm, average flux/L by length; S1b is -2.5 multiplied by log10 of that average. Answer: 0.07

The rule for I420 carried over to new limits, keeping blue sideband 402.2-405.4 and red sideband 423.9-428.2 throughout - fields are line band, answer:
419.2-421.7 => -0.05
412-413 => 0.04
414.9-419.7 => -0.33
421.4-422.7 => 0.10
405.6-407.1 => 0.08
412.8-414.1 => -0.04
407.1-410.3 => 0.01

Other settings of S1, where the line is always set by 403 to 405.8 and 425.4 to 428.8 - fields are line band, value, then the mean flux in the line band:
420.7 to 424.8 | -0.296 nm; 1.7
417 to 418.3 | -0.126 nm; 1.82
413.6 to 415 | -0.153 nm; 1.89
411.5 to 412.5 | 0.046 nm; 1.66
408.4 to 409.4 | -0.139 nm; 2.04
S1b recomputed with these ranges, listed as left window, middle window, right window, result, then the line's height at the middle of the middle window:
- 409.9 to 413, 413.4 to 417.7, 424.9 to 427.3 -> -0.08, 1.67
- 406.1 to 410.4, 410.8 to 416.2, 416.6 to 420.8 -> 0.01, 1.79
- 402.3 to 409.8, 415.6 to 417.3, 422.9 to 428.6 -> -0.07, 1.7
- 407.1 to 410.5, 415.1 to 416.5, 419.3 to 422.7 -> -0.08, 1.7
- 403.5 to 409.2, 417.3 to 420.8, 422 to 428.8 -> -0.08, 1.67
